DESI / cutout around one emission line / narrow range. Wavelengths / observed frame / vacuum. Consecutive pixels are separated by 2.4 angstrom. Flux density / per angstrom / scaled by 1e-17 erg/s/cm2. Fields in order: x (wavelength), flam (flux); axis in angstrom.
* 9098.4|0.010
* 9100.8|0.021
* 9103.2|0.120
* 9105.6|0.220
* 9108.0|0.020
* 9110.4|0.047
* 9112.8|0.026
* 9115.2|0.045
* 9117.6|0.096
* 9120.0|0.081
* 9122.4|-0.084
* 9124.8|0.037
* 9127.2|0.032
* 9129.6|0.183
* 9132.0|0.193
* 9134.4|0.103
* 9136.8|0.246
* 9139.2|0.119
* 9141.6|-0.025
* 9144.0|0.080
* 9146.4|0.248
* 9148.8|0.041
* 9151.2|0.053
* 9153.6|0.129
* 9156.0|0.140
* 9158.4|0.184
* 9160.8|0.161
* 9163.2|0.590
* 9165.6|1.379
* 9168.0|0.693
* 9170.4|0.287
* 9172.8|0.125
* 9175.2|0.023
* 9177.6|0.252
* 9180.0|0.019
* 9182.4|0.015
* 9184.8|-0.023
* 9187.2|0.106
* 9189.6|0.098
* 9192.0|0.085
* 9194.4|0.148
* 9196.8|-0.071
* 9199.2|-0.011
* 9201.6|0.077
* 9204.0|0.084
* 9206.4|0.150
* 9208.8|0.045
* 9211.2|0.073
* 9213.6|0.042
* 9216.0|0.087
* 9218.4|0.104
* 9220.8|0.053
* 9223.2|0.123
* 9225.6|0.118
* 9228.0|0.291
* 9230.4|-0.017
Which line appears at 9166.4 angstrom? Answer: Hbeta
